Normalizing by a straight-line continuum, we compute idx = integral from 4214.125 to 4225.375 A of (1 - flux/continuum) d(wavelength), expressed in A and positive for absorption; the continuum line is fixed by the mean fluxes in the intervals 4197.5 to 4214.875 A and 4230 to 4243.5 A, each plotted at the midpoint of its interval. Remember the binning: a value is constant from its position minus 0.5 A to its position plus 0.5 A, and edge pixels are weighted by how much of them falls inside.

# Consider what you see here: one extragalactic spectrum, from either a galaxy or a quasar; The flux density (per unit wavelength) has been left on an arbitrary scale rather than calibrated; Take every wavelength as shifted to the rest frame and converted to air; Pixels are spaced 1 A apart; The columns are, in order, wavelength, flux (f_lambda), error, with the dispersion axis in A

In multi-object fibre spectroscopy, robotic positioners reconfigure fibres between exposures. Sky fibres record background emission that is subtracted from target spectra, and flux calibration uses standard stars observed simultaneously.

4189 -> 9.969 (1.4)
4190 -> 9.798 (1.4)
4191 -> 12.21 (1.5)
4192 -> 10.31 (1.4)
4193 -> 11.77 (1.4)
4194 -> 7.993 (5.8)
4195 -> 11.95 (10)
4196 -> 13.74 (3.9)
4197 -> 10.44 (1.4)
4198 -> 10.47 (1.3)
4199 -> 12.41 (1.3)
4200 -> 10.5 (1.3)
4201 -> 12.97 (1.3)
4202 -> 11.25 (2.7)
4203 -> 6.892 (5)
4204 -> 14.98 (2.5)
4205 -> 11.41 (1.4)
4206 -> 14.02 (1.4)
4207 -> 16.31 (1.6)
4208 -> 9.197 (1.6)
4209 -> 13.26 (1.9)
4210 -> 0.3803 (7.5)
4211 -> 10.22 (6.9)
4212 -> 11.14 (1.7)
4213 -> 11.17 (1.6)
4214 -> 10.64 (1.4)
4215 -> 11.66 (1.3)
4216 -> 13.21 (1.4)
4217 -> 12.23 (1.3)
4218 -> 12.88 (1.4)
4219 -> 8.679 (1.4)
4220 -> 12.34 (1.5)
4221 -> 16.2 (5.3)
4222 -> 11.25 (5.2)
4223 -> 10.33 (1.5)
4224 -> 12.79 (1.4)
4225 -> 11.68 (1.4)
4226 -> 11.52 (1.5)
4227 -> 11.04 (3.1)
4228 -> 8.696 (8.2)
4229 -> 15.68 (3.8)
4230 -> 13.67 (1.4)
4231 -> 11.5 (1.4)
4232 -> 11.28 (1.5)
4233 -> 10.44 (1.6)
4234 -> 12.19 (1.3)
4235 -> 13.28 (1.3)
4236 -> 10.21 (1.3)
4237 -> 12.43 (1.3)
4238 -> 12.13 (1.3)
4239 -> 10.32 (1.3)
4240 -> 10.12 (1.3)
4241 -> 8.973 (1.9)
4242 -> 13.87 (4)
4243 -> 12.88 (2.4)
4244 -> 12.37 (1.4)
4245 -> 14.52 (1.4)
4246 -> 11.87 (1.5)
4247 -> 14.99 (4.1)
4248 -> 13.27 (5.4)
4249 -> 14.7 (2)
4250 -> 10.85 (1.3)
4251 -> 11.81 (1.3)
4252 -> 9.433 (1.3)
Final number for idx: -0.8 A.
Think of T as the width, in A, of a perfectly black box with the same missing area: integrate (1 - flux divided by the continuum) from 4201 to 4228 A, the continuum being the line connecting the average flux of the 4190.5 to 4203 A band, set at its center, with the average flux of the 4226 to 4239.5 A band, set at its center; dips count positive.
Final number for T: 0.1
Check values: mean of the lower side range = 11.2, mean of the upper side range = 11.8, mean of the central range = 11.4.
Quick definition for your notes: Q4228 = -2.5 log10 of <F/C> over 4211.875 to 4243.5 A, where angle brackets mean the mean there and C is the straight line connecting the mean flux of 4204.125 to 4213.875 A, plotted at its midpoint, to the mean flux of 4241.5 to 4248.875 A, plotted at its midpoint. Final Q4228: 0.04 mag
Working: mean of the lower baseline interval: 10.9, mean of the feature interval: 11.8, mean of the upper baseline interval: 13.5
